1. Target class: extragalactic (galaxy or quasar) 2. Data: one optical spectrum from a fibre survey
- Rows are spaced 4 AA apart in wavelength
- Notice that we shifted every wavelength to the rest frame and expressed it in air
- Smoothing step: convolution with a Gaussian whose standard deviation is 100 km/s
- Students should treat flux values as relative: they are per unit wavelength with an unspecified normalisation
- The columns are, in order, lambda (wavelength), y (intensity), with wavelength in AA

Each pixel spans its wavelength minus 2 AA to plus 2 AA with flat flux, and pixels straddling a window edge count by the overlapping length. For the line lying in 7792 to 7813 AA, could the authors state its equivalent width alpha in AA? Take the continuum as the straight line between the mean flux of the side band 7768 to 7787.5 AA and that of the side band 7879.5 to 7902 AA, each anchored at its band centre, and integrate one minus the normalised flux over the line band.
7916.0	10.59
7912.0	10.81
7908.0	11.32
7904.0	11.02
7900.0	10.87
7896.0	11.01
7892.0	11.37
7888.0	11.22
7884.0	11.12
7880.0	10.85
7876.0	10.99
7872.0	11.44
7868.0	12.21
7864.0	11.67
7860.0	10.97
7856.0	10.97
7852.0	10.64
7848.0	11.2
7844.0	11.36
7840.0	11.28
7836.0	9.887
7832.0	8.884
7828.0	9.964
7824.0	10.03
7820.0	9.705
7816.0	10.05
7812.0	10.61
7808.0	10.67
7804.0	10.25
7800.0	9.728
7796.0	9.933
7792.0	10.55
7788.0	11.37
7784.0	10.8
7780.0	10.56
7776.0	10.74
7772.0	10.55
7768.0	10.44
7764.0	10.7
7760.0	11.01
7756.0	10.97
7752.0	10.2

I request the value 1.0 AA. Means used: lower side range 10.7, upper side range 11.1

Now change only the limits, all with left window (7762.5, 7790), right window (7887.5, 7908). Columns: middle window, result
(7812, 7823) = 0.8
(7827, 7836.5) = 1.2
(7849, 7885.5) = -0.6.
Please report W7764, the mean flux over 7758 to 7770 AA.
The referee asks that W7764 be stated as 10.7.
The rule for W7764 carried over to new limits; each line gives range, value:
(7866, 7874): 11.8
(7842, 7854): 11.1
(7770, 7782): 10.6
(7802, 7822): 10.3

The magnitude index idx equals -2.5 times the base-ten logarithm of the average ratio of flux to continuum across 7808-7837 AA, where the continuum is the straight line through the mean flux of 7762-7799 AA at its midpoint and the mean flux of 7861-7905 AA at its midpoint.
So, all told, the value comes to 0.10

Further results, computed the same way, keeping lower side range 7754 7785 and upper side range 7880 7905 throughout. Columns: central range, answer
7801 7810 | 0.05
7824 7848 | 0.06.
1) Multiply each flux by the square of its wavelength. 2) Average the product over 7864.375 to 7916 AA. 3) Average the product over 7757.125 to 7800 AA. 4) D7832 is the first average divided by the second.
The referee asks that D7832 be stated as 1.08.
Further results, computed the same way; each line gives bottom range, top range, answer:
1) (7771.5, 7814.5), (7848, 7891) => 1.09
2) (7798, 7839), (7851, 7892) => 1.14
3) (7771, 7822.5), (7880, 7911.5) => 1.09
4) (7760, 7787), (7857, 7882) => 1.09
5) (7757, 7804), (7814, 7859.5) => 1.00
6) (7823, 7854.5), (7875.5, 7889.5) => 1.07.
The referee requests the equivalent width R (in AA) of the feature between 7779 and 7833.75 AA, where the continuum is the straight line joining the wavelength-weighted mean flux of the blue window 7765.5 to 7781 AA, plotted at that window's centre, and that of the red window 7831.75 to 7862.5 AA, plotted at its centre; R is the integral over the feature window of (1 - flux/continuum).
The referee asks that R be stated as 2.3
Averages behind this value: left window 10.6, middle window 10.2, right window 10.8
